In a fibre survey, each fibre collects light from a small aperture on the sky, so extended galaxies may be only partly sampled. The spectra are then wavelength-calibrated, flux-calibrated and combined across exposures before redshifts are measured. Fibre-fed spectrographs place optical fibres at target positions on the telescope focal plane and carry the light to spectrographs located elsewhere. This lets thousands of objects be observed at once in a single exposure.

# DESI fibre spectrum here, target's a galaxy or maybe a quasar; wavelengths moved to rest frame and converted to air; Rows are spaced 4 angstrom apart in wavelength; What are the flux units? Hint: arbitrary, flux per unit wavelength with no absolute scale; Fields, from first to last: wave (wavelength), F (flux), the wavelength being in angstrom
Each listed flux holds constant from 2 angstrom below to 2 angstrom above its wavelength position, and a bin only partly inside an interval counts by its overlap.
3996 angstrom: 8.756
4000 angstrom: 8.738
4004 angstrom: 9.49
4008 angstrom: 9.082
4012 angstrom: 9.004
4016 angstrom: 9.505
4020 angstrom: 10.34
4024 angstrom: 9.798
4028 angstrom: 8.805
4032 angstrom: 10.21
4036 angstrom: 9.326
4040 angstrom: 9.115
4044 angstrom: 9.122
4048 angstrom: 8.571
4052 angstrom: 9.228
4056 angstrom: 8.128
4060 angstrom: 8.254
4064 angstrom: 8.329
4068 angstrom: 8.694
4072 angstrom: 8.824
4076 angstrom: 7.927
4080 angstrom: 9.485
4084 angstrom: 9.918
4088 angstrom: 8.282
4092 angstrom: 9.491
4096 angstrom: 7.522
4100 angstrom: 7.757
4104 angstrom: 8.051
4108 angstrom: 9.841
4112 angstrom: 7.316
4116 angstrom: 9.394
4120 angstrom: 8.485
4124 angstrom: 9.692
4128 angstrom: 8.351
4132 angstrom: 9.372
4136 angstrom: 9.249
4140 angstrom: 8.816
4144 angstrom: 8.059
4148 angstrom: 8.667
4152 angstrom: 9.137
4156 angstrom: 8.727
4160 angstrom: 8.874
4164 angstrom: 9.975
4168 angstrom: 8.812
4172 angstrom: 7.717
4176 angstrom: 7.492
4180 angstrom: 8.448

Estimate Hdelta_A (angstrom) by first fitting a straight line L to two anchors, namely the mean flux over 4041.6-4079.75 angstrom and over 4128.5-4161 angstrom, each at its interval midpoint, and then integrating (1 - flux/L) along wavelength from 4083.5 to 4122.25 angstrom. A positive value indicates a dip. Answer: 0.7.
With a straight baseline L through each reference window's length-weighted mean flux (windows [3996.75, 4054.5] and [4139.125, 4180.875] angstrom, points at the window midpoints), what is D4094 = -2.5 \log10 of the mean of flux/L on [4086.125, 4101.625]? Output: 0.08 mag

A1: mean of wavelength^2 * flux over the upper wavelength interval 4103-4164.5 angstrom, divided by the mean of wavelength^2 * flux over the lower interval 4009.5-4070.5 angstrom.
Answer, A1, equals 1.02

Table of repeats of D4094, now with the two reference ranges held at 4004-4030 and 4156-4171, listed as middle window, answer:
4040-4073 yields 0.08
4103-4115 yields 0.08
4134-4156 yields 0.04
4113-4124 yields 0.03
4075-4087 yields 0.01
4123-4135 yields 0.00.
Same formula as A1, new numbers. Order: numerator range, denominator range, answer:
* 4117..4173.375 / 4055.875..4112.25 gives 1.07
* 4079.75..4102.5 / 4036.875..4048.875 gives 0.99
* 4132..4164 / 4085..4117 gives 1.07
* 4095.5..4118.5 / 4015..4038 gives 0.90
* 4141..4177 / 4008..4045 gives 0.97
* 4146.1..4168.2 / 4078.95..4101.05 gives 1.07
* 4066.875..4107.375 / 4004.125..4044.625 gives 0.94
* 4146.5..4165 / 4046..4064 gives 1.11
